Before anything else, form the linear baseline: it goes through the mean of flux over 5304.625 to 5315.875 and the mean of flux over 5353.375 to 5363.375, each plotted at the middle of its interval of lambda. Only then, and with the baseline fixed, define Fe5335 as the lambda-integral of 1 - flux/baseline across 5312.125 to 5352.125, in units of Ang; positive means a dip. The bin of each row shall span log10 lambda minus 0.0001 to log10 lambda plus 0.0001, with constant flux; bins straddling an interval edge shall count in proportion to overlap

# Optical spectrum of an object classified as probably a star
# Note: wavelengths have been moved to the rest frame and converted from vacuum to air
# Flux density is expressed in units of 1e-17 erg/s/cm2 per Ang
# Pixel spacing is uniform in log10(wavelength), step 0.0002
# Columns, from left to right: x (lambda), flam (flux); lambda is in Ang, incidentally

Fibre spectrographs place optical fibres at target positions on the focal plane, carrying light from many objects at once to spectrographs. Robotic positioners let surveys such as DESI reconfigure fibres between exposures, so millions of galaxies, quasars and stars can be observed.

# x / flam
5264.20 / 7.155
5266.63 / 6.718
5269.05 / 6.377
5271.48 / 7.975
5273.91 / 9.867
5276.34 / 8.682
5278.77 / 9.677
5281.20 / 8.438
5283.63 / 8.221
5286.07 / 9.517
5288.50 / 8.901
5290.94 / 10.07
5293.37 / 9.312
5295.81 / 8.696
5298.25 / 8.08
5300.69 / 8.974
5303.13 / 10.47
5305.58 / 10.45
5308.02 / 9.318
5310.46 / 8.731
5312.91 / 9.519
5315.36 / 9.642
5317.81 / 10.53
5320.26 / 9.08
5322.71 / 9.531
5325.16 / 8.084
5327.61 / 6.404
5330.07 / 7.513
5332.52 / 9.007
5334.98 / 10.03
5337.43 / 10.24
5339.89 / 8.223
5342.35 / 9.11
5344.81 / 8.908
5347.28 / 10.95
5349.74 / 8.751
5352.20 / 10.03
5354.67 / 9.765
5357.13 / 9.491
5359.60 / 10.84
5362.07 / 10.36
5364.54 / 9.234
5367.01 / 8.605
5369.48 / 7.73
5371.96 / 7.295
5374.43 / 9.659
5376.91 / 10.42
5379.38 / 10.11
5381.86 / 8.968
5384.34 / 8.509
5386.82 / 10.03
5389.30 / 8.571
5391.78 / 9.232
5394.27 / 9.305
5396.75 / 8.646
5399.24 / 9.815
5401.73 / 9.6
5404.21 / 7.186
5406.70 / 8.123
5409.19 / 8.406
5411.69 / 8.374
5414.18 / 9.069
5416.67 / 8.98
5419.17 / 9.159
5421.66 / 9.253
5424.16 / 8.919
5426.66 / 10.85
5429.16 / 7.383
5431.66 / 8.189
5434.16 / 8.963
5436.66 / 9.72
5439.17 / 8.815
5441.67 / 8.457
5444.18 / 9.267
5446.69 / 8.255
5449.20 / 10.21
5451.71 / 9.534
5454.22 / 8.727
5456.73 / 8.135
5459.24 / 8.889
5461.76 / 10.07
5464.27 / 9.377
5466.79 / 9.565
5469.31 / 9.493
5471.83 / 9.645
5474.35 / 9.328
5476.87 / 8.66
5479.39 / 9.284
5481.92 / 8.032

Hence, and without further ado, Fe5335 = 2.7 Ang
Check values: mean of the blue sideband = 9.51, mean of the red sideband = 10.1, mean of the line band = 9.12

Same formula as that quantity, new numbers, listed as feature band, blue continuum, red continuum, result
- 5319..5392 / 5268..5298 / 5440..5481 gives -1.7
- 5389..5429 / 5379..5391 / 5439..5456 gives 0.8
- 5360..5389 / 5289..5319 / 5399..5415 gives -1.2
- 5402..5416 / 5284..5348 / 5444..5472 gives 1.3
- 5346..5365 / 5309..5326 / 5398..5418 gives -1.9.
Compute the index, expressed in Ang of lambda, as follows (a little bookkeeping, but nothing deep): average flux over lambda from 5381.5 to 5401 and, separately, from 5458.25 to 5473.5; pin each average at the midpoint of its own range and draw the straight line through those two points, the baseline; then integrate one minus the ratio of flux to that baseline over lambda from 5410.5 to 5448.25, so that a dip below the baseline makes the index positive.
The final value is 1.7 Ang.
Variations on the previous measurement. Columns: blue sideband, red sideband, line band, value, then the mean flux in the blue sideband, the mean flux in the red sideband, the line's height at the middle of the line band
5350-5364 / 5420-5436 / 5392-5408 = 1.0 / 9.96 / 8.97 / 9.36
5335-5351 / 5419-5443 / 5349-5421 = 0.7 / 9.42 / 8.96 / 9.2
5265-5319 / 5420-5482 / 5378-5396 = -0.4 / 8.99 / 9.1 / 9.06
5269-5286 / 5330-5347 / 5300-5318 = -1.5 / 8.67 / 9.21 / 8.95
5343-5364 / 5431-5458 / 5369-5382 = 0.7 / 9.84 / 8.95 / 9.63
